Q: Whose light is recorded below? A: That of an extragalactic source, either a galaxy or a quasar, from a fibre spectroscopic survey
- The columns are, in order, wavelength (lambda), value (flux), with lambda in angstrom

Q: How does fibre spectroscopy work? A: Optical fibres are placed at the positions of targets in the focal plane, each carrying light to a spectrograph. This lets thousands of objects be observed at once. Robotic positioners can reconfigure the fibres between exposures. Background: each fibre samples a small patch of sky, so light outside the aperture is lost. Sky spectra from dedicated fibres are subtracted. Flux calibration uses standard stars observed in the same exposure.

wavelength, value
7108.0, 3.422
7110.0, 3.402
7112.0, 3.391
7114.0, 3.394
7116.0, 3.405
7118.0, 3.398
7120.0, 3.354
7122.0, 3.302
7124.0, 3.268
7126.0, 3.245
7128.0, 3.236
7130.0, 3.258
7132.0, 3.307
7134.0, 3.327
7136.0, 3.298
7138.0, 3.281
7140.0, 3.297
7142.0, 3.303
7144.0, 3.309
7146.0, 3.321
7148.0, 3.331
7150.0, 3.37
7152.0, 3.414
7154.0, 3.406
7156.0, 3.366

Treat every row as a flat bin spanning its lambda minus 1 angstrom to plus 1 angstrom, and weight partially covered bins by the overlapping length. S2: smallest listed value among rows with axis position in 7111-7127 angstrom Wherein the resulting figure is 3.245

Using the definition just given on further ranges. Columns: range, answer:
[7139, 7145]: 3.297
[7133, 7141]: 3.281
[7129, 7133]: 3.258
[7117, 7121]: 3.354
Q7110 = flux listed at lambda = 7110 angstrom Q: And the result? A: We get 3.402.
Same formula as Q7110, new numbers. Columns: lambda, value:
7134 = 3.327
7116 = 3.405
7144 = 3.309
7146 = 3.321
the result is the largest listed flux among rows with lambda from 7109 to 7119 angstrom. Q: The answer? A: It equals 3.405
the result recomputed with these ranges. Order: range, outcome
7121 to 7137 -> 3.327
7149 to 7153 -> 3.414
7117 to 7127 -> 3.398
